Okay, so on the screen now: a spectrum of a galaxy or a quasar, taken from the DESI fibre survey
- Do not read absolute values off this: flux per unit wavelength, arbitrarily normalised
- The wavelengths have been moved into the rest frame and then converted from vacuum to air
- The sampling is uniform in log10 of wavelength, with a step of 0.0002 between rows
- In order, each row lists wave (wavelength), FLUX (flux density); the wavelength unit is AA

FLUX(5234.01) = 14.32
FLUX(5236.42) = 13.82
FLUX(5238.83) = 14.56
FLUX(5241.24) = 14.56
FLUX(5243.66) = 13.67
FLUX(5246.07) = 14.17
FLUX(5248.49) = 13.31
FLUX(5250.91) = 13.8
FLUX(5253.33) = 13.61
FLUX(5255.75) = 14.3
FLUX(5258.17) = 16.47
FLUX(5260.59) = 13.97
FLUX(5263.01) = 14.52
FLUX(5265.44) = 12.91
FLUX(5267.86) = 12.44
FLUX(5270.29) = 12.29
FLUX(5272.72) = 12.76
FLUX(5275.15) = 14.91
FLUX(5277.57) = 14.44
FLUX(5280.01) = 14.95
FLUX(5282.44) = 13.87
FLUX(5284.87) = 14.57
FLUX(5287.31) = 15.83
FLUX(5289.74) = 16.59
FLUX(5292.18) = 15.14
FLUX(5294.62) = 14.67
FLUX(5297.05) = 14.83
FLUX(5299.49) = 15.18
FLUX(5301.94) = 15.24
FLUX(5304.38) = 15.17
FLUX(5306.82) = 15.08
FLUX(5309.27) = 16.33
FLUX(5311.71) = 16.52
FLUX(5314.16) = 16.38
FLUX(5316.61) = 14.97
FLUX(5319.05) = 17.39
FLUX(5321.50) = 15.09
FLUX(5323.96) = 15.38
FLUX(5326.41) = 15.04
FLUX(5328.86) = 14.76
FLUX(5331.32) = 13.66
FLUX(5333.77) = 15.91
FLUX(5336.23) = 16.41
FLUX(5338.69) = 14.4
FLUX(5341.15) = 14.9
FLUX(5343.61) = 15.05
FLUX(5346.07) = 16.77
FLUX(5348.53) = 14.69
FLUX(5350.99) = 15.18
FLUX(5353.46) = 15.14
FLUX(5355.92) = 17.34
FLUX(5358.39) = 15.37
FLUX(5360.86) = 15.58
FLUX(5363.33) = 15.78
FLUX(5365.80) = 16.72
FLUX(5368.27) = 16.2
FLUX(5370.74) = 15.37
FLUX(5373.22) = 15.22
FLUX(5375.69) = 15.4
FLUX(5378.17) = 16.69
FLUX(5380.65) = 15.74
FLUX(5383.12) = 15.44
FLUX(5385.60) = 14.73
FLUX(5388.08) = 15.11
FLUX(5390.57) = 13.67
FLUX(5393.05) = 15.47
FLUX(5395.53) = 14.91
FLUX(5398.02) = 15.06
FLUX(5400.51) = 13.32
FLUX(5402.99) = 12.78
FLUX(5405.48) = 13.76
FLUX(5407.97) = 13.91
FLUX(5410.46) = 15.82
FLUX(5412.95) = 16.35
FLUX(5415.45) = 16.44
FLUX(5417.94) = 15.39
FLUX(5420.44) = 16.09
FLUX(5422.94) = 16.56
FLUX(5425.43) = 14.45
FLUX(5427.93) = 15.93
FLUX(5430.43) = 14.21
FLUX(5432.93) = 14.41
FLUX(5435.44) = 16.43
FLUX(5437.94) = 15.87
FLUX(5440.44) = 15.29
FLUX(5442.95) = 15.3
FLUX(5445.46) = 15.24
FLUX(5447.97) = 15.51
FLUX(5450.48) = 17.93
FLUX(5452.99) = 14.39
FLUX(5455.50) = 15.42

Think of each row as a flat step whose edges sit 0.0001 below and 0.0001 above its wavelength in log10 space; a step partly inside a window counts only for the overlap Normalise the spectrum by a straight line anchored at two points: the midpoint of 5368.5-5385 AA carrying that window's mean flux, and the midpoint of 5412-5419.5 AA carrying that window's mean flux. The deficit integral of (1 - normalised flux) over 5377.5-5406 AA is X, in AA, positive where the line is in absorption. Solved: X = 2.0 AA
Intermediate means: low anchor 15.6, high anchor 16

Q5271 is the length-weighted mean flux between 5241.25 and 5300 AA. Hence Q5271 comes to 14.3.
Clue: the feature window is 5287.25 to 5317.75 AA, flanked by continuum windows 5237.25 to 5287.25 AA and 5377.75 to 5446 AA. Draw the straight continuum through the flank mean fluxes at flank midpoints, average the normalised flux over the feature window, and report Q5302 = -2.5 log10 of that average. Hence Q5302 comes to -0.09 mag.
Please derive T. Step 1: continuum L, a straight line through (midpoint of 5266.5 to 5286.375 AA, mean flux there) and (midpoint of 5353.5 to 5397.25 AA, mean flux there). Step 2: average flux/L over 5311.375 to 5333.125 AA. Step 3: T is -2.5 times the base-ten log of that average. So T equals -0.06 mag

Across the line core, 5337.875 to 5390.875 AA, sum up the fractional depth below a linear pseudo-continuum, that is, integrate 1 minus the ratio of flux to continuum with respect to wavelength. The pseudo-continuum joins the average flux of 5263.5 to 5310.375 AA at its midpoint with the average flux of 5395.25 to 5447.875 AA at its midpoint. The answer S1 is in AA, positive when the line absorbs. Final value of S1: -2.2 AA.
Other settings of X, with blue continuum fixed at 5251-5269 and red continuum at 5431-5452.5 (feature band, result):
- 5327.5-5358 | -1.2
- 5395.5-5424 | 0.6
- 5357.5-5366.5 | -0.5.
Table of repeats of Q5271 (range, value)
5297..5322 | 15.7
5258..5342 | 14.9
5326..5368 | 15.5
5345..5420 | 15.3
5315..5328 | 15.6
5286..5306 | 15.3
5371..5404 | 14.9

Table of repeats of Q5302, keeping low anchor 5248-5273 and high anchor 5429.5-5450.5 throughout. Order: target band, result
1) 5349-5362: -0.07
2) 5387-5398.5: 0.01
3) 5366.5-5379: -0.07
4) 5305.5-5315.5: -0.13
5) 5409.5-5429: -0.04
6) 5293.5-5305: -0.07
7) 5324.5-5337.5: -0.06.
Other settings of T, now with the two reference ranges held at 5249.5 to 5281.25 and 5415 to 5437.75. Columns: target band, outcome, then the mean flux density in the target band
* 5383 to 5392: 0.036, 14.7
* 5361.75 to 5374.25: -0.064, 15.9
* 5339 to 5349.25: -0.042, 15.3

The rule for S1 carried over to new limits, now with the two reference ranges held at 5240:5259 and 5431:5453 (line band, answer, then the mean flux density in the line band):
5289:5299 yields -0.5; 15.2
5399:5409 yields 1.2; 13.5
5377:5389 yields -0.3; 15.6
